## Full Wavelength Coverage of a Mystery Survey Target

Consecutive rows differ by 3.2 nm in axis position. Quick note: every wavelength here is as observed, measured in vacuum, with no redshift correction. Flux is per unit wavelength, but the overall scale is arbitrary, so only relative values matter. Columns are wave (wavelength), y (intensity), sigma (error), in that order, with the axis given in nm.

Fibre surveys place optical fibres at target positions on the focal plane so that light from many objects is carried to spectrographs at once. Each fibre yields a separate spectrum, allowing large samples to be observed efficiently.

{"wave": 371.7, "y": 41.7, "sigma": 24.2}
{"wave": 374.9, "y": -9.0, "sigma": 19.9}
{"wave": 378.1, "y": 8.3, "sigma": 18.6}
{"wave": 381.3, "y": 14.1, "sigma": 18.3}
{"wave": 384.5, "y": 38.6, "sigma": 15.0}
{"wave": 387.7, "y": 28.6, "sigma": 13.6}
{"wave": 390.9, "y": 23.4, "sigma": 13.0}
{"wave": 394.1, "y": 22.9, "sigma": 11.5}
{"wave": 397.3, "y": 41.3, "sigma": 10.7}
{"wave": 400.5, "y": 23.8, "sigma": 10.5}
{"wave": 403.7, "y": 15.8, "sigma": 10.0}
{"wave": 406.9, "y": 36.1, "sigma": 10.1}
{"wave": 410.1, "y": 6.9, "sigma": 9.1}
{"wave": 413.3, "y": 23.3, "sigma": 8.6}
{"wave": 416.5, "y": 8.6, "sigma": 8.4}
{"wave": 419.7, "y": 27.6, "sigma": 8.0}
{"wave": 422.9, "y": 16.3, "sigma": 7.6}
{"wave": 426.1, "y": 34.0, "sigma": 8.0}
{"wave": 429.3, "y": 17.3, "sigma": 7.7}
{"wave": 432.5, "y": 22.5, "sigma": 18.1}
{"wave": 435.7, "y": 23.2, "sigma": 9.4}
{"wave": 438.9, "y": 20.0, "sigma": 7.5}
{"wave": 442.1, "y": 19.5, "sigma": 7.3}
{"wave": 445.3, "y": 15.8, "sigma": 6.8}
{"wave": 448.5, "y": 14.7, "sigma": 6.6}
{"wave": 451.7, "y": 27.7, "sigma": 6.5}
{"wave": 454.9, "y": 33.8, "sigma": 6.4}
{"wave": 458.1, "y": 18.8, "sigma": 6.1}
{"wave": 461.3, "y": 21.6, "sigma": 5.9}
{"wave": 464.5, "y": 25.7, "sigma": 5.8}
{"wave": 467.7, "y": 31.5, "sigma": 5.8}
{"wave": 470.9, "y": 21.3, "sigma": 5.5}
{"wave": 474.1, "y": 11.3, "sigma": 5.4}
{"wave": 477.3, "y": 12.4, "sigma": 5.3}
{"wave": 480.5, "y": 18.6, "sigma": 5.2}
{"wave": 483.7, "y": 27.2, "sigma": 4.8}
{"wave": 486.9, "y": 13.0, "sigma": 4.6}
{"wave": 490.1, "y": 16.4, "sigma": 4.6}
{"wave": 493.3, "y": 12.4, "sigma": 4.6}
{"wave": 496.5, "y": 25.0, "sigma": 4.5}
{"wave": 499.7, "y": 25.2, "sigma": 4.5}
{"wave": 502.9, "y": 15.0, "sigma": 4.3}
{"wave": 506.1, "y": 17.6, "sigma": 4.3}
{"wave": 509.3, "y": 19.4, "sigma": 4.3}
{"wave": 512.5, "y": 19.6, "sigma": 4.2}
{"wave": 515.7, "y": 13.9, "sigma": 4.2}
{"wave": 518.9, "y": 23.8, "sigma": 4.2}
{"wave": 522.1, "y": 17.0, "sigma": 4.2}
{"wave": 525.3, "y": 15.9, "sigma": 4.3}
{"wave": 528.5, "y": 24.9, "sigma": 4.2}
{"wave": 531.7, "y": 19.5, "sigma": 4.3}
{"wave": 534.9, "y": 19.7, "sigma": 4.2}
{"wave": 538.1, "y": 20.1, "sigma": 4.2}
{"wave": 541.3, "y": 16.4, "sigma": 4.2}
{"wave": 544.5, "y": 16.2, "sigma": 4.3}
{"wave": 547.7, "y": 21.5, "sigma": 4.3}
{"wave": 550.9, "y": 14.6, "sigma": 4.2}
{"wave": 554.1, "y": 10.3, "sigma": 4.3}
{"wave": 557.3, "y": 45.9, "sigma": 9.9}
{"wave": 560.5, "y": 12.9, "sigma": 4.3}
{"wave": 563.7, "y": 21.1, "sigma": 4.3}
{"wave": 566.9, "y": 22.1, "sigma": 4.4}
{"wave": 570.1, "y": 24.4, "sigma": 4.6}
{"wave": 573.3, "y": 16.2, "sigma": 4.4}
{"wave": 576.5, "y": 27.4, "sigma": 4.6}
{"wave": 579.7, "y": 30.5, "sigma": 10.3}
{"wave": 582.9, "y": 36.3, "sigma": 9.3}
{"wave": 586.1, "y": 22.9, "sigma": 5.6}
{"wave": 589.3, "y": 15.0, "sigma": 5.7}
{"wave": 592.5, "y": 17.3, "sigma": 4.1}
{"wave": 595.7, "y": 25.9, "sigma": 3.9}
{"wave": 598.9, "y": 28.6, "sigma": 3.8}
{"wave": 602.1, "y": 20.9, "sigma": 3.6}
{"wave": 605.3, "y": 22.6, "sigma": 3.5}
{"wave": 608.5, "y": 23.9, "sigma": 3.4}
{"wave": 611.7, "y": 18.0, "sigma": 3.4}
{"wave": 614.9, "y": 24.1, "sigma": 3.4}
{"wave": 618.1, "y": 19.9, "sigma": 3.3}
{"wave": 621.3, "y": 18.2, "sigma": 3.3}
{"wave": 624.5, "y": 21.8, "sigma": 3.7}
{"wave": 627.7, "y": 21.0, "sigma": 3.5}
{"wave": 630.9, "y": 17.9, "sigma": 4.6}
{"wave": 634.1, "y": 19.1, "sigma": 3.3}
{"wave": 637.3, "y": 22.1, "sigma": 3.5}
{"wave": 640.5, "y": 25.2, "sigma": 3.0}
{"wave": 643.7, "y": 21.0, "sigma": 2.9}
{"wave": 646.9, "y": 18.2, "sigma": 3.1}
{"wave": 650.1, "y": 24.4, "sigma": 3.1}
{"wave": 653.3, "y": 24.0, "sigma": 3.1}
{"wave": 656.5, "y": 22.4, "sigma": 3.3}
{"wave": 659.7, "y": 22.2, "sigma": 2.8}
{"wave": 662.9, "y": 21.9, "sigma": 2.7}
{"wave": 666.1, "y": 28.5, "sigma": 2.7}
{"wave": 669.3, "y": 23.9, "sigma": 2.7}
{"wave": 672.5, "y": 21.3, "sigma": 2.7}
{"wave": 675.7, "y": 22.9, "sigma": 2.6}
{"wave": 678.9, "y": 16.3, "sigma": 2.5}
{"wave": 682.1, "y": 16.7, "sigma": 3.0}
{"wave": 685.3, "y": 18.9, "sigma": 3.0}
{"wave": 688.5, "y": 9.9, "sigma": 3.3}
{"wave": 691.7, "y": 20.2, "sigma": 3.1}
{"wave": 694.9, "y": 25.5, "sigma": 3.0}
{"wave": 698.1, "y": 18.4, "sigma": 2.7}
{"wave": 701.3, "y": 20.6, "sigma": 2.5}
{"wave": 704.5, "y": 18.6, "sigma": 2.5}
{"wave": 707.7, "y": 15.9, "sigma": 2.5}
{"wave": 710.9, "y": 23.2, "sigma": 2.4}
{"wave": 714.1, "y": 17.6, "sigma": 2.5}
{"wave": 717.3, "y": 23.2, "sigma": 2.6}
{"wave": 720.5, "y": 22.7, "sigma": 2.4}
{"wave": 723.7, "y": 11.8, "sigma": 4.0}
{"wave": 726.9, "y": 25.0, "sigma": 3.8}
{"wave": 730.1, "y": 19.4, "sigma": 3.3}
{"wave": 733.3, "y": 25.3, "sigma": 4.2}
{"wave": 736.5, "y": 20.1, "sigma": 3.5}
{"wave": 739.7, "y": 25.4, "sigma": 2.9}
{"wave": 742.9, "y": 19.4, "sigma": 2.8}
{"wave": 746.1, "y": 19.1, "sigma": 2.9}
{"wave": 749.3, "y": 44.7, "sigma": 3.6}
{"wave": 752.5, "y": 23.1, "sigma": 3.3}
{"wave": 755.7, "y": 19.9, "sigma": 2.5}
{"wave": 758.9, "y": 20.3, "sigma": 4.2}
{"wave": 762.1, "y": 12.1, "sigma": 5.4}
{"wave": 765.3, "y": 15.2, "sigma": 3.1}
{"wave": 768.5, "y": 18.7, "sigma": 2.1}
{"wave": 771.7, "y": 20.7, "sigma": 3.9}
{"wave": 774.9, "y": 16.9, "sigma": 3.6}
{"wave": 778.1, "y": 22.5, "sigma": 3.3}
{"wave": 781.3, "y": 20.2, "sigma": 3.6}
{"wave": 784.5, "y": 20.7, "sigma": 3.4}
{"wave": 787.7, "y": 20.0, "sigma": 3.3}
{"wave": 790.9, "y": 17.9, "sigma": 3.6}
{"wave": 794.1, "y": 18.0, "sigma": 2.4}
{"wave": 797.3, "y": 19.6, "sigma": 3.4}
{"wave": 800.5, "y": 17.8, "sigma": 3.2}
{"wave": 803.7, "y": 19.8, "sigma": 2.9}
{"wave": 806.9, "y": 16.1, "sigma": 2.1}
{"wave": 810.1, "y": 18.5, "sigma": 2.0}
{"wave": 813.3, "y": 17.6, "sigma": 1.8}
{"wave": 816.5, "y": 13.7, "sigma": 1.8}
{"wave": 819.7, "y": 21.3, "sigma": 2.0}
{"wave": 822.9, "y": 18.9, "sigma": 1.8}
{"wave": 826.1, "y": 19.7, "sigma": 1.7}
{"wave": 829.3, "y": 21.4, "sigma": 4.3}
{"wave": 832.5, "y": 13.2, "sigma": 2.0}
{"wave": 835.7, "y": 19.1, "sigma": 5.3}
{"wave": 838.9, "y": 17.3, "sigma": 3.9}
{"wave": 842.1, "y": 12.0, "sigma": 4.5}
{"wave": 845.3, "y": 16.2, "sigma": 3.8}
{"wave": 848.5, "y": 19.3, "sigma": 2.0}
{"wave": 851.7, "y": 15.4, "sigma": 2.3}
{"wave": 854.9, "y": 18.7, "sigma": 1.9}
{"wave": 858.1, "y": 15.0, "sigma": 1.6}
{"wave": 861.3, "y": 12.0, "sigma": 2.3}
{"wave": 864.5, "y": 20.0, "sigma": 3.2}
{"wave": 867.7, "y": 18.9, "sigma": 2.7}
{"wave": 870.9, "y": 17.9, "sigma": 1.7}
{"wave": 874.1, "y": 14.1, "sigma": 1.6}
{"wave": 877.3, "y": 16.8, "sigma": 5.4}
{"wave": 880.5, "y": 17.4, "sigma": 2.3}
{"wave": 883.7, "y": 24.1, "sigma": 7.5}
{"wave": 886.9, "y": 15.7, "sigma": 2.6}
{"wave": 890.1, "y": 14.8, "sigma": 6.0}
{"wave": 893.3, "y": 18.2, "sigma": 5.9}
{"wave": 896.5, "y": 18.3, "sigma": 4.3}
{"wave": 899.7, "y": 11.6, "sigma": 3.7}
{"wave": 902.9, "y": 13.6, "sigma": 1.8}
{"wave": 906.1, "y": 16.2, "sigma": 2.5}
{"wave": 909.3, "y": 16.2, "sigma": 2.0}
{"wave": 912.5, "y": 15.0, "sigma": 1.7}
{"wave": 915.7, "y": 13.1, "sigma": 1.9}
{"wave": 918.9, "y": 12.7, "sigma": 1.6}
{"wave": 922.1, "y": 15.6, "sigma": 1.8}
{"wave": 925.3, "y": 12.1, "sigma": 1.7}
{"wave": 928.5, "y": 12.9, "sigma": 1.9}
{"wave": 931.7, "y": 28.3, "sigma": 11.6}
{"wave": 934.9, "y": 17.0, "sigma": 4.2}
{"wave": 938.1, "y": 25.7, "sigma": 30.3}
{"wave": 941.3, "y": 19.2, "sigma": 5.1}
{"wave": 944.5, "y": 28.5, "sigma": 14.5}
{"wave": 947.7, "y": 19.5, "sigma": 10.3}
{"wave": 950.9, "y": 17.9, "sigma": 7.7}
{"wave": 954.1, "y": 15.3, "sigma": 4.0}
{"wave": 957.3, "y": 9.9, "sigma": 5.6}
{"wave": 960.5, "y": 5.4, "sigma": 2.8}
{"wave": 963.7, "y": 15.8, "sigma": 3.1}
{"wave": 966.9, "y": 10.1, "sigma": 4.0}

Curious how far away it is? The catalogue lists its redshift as 0.494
